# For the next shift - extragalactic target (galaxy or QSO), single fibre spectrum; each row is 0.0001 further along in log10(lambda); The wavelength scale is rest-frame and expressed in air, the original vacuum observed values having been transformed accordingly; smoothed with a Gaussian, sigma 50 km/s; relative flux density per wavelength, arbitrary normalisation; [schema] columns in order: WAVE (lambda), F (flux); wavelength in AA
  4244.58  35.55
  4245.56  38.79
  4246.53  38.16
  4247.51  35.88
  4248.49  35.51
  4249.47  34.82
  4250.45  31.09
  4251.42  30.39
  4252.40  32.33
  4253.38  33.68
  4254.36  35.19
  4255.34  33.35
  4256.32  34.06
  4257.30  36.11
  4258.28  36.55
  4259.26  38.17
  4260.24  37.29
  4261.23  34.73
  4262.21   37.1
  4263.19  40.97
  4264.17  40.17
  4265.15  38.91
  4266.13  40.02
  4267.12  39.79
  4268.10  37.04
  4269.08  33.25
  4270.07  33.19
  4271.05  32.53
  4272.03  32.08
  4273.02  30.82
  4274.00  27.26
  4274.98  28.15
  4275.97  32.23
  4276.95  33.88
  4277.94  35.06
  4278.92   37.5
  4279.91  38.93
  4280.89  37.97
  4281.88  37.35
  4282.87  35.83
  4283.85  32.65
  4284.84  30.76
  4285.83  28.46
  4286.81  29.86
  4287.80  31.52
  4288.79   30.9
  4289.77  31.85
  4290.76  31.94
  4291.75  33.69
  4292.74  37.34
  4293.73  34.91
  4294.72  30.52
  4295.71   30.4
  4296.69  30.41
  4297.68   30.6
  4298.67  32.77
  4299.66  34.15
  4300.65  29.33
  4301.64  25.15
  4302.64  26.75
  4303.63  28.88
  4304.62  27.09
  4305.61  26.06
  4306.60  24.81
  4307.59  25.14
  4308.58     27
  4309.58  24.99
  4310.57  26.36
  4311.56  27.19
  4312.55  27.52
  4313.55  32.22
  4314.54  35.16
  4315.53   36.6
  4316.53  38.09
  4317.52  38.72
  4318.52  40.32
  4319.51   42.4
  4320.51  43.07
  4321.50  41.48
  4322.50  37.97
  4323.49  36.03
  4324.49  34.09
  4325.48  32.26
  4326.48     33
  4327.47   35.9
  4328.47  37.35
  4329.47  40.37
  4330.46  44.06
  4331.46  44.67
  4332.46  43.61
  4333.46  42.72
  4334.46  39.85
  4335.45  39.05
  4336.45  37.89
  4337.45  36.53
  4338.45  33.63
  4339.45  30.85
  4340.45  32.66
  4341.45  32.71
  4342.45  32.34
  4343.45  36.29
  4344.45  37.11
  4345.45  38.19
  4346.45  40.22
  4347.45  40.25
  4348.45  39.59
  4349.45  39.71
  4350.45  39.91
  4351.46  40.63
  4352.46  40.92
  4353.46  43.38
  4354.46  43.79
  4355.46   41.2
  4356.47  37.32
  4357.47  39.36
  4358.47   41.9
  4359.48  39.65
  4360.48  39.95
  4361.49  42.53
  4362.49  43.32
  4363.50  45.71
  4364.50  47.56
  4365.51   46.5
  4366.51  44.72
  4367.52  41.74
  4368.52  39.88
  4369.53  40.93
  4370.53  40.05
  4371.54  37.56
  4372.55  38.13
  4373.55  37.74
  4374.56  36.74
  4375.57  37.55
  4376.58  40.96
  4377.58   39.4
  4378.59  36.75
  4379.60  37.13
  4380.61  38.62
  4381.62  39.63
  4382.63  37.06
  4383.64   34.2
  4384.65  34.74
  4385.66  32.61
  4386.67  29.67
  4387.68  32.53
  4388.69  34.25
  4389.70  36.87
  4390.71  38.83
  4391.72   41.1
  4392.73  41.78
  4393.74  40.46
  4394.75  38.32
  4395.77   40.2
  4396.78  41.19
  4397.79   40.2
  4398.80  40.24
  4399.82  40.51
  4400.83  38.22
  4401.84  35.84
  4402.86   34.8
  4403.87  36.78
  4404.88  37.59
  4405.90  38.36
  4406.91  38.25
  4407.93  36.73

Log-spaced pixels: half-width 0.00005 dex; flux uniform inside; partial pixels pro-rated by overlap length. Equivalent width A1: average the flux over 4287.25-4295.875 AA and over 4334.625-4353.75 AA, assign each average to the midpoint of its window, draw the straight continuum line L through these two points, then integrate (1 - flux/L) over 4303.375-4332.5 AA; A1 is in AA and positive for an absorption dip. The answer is 0.7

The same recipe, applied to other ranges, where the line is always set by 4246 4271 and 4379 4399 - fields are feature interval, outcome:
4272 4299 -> 2.6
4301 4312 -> 3.0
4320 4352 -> -1.0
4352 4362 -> -1.1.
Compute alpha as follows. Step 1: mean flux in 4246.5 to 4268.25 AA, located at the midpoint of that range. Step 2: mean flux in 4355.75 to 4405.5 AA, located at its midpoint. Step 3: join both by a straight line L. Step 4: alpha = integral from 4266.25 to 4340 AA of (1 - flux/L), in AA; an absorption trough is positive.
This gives 6.6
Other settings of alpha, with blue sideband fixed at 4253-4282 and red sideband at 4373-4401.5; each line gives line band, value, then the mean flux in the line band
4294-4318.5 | 4.1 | 30.1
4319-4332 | -0.8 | 38.7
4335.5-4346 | 0.5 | 35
